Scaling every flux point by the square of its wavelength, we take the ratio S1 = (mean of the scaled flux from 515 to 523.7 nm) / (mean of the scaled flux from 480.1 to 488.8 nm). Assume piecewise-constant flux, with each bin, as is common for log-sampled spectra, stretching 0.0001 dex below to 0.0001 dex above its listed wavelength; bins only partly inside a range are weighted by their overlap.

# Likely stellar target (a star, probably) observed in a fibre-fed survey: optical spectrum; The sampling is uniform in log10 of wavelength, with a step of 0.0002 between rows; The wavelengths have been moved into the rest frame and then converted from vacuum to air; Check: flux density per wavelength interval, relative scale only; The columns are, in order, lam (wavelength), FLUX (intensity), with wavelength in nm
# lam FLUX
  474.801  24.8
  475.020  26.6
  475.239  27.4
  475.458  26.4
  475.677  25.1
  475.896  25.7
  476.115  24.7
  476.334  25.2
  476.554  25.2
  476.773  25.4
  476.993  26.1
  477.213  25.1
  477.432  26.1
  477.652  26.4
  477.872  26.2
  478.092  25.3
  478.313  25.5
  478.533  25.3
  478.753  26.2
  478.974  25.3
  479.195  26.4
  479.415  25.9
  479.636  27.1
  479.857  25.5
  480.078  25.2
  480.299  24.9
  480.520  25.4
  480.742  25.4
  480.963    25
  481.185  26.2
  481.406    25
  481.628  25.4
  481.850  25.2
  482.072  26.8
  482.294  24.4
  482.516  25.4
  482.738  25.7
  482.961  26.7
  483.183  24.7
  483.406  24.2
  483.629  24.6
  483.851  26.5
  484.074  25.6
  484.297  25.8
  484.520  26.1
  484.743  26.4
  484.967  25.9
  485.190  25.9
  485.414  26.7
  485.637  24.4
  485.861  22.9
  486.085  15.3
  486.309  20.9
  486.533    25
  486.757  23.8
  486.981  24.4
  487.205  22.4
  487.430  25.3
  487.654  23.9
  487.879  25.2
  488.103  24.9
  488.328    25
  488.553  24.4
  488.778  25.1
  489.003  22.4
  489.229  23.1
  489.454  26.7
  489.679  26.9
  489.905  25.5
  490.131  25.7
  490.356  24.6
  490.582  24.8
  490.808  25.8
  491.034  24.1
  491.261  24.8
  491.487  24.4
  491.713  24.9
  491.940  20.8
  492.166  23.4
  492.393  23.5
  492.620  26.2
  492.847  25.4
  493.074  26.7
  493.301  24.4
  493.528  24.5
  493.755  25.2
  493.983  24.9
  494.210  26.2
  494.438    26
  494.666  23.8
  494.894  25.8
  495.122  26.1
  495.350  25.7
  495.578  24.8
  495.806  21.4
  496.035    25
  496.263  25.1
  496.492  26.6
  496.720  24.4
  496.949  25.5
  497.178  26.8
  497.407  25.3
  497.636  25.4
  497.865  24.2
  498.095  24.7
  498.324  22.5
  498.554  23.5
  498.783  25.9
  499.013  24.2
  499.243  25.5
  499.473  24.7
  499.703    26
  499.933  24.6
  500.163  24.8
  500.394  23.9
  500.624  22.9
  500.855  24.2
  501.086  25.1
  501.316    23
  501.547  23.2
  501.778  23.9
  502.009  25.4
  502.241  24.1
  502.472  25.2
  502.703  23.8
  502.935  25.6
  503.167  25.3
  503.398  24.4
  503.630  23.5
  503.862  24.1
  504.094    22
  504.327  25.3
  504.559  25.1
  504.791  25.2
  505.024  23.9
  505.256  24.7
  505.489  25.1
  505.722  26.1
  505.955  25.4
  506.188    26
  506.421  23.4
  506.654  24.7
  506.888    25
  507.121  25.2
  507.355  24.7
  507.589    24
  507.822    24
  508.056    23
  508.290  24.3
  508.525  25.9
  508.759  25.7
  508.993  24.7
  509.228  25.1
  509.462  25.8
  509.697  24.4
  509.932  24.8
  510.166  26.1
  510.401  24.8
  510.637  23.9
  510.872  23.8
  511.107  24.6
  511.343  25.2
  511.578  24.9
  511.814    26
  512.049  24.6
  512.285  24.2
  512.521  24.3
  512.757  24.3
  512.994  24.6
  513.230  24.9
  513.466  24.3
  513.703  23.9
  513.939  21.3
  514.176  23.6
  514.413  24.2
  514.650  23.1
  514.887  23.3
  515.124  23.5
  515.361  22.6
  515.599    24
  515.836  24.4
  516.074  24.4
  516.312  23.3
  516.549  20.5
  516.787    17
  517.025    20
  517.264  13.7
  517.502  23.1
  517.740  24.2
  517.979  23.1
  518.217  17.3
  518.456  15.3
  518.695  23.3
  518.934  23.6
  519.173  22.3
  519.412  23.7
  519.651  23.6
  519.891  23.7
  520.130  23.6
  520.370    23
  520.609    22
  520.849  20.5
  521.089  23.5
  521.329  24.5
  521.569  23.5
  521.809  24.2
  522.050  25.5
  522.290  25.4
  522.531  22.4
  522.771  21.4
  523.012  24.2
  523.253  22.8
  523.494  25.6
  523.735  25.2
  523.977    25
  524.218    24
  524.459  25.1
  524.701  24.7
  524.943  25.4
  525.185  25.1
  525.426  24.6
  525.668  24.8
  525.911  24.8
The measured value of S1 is 1.04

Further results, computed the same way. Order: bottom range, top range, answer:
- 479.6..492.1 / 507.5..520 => 1.05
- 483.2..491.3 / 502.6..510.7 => 1.09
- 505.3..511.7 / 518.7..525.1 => 1.01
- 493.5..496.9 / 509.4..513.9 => 1.05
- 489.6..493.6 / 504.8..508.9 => 1.06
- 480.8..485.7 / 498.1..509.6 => 1.04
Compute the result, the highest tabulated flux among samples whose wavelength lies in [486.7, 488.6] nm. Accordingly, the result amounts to 25.3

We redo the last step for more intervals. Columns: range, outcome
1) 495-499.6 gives 26.8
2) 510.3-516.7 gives 26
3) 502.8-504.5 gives 25.6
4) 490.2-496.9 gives 26.7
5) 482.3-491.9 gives 26.9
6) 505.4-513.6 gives 26.1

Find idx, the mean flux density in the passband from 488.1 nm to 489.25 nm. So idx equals 24.1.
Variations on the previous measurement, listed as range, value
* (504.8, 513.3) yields 24.8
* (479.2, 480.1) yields 26.1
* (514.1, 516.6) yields 23.4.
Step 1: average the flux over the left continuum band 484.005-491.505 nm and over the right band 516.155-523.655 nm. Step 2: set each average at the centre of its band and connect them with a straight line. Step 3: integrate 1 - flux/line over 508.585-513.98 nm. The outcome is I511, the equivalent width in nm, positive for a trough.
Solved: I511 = -0.42 nm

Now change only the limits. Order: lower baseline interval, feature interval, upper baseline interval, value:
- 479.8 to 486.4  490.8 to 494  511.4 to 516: 0.01 nm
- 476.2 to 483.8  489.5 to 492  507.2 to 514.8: 0.03 nm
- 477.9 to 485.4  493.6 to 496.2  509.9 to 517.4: -0.03 nm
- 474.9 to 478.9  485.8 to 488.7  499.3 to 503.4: 0.21 nm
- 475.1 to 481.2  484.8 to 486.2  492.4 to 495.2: 0.10 nm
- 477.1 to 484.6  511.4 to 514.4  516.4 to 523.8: -0.18 nm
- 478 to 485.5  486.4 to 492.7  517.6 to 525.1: 0.16 nm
